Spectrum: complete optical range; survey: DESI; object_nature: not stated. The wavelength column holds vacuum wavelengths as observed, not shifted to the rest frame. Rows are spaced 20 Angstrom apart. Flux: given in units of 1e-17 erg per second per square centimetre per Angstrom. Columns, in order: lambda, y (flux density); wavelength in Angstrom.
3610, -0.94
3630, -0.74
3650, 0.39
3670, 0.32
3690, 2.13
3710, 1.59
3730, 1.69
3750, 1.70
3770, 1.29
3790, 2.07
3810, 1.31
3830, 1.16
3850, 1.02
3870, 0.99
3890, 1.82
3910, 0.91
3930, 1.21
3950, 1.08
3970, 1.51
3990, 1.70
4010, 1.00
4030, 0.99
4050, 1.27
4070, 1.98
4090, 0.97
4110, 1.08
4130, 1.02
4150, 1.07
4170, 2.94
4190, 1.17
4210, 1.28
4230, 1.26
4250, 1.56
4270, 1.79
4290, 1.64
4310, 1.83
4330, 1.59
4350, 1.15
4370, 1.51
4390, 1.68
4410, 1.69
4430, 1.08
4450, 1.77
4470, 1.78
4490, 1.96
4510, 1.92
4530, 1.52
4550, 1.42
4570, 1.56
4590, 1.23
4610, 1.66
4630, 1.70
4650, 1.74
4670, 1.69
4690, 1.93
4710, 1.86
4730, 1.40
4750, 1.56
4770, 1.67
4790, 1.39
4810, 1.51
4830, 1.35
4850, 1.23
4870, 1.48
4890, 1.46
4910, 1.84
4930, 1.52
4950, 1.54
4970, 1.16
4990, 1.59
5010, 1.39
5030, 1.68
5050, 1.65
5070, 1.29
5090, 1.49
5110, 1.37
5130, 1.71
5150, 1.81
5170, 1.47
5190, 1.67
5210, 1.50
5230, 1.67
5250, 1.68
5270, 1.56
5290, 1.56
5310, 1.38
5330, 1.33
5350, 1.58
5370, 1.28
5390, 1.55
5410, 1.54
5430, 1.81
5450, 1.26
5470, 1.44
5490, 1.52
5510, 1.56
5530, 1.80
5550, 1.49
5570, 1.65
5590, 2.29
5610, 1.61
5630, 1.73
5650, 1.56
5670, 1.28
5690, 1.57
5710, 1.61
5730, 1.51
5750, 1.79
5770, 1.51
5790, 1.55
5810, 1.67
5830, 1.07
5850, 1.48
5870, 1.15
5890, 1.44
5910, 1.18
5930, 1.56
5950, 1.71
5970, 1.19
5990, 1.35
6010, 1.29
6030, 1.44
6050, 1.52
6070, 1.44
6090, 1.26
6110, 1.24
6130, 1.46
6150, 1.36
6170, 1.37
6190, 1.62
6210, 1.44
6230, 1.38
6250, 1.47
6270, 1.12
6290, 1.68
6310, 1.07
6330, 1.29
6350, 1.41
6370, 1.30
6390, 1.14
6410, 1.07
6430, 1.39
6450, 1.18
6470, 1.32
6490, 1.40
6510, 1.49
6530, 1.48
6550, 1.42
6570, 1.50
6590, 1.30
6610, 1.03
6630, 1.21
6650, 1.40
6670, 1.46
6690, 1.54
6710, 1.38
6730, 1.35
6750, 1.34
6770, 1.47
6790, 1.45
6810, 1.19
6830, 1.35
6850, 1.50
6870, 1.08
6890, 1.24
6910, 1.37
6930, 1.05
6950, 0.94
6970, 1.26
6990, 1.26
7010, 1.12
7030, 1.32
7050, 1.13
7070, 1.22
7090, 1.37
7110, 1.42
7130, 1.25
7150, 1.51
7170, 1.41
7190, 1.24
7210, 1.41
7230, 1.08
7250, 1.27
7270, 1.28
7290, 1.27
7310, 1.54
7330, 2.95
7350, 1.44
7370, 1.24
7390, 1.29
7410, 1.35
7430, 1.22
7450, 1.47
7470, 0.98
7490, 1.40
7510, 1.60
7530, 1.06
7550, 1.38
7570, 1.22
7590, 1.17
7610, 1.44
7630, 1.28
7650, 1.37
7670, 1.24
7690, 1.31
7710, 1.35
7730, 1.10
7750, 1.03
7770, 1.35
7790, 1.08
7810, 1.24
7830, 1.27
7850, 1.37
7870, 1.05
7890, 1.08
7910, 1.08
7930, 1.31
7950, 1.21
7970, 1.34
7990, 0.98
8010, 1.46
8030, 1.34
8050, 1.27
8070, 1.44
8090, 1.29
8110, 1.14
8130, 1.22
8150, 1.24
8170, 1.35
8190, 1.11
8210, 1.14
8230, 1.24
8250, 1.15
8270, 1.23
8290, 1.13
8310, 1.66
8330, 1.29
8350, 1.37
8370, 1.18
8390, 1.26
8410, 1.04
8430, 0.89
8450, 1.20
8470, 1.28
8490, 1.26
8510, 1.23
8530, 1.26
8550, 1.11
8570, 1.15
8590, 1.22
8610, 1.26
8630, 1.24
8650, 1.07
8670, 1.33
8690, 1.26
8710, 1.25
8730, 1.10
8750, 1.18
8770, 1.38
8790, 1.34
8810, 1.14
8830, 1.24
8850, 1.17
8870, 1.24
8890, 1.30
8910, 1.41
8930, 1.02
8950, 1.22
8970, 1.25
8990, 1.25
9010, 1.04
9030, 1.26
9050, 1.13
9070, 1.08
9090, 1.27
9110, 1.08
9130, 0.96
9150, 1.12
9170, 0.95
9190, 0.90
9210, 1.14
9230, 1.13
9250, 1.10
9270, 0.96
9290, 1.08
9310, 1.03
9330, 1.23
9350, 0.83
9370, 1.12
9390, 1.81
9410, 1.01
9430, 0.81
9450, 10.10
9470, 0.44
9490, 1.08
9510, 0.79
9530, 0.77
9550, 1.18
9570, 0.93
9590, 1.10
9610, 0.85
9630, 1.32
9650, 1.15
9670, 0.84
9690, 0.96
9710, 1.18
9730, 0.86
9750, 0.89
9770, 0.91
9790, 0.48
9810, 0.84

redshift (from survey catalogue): 0.12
